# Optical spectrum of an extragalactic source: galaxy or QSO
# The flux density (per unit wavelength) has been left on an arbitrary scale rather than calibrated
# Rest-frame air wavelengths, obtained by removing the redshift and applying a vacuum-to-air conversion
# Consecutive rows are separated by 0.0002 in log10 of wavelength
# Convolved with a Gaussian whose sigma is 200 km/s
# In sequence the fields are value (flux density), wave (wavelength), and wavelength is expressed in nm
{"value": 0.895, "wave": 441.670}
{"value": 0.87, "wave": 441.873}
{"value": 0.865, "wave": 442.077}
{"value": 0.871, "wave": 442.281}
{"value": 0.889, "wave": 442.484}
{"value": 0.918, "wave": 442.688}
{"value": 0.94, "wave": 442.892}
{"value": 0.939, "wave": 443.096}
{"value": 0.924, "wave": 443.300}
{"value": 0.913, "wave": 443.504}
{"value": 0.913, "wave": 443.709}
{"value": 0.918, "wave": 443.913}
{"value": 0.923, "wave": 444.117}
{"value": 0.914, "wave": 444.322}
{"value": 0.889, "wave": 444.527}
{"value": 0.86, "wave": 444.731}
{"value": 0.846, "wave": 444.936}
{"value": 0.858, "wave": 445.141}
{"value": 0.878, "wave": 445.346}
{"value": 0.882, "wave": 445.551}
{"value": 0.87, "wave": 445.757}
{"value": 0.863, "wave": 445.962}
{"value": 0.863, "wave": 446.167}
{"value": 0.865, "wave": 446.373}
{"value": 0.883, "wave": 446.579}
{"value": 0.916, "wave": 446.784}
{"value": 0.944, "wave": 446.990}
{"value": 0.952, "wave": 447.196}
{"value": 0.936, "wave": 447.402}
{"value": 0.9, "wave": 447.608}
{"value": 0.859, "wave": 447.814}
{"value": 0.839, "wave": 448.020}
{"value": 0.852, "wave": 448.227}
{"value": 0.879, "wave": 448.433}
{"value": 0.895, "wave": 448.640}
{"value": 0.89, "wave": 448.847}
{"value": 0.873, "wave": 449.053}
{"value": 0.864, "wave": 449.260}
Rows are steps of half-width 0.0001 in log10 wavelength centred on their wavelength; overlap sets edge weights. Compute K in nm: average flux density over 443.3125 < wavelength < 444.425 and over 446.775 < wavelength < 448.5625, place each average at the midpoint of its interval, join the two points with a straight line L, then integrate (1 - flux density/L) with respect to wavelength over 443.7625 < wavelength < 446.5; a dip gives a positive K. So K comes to 0.09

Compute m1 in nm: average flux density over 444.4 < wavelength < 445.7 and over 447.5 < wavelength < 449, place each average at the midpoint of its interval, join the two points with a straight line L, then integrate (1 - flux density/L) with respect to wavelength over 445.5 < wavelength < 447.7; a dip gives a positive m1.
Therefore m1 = -0.067 nm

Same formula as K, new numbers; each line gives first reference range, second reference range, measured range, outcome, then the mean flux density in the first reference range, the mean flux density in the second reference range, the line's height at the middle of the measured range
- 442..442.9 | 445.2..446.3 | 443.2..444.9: -0.043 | 0.893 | 0.87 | 0.882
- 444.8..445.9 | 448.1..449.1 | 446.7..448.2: -0.052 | 0.866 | 0.877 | 0.873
